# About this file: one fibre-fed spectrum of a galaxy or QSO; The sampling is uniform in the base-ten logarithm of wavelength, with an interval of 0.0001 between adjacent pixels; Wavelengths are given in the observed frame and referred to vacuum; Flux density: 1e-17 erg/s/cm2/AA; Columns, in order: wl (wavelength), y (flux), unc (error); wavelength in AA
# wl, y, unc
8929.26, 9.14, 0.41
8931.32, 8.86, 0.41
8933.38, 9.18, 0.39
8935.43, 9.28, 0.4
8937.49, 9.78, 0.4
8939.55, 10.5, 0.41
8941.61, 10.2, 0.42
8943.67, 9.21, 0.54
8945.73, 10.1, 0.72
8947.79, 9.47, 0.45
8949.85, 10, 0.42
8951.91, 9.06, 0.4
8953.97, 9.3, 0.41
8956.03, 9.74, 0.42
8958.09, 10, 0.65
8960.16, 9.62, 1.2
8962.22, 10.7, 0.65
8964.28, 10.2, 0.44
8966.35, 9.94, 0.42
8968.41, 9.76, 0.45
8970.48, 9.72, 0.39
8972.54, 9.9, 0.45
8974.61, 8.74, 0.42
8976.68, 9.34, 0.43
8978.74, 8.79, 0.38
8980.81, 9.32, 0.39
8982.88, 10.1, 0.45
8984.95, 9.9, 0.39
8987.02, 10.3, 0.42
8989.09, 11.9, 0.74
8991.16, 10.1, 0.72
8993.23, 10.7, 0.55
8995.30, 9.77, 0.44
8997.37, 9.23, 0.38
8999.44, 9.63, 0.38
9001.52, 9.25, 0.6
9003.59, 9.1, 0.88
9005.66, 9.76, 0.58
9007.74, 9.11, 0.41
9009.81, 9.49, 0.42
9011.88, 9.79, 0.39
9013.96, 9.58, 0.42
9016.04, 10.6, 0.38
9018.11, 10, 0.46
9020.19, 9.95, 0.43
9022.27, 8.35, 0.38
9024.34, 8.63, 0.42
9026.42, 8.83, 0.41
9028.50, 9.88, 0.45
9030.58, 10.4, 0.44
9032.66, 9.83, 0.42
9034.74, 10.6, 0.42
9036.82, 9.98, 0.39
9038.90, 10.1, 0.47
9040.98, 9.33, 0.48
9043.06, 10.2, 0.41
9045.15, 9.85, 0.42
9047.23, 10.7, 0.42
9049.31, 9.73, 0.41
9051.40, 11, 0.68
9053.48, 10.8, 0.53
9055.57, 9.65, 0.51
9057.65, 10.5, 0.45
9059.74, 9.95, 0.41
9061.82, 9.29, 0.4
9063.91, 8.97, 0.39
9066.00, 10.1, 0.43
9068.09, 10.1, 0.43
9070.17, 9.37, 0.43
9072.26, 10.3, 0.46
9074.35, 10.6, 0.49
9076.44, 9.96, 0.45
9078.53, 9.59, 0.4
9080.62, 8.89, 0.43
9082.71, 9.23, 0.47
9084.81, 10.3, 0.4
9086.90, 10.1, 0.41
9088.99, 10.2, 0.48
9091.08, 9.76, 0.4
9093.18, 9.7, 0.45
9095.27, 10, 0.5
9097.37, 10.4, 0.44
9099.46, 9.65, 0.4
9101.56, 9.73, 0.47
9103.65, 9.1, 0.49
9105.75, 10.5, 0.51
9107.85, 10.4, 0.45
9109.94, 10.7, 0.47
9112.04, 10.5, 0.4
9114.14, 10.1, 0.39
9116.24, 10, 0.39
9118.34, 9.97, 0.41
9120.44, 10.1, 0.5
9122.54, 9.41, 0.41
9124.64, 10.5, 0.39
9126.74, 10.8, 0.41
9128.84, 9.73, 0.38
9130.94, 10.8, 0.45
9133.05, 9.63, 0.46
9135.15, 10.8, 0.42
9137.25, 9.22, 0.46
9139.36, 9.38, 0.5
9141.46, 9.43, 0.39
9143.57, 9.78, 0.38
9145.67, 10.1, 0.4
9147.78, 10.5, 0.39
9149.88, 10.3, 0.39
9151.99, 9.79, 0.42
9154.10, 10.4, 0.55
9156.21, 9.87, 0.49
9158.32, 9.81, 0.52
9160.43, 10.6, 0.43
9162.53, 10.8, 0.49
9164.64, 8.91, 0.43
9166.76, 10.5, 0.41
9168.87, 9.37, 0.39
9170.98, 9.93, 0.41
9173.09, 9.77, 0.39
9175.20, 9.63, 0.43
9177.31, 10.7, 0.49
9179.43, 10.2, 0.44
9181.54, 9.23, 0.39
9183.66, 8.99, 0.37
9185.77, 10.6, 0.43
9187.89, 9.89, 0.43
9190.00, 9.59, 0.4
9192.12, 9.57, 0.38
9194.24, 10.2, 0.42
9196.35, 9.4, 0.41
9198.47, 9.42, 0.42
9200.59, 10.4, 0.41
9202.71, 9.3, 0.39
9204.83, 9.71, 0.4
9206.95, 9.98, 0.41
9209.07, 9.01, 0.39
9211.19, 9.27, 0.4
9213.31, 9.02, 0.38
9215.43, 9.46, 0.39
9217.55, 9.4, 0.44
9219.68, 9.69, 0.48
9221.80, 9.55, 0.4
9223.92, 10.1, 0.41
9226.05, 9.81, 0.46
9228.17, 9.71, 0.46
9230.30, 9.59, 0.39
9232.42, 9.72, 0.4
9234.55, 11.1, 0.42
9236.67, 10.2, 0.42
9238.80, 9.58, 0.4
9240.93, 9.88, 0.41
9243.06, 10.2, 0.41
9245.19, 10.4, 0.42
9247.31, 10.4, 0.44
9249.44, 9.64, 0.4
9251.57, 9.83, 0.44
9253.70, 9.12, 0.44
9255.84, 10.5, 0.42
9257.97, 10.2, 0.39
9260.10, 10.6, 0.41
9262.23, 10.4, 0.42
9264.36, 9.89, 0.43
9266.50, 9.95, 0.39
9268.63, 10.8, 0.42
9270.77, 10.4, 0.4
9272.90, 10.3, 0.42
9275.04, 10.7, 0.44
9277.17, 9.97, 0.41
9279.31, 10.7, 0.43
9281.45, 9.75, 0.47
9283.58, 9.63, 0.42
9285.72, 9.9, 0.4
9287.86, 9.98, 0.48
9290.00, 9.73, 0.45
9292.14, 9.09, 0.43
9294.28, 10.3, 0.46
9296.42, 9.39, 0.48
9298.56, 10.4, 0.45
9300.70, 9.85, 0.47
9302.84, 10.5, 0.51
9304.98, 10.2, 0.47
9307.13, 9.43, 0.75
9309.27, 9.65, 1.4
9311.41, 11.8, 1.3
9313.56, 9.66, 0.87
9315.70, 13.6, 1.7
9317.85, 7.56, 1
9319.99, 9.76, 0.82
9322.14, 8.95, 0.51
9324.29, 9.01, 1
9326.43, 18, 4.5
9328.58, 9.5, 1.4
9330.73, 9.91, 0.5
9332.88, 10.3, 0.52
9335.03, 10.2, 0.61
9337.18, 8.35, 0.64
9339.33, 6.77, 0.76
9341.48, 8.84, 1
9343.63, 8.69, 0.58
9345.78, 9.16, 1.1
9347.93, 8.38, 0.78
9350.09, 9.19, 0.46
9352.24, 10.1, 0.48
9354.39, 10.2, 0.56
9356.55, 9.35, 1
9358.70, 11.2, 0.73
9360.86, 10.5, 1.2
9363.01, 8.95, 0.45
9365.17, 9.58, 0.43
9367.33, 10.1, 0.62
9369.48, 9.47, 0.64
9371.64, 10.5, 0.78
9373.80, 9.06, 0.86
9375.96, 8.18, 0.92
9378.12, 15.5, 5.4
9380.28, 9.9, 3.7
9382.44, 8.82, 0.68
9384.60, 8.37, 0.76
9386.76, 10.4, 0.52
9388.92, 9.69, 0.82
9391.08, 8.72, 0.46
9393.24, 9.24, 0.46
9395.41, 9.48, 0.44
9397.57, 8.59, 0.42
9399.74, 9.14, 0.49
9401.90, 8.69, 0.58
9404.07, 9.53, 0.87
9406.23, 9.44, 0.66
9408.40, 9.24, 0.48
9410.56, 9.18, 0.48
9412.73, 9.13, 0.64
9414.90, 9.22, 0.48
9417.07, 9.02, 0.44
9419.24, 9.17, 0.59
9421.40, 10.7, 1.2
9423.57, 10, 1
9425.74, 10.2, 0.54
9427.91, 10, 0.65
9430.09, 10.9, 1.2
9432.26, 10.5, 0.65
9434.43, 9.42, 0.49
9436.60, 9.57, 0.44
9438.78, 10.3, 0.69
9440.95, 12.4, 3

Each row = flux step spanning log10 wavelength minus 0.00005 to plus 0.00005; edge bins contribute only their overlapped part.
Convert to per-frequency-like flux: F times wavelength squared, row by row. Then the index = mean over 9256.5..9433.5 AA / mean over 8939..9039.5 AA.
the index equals 1.1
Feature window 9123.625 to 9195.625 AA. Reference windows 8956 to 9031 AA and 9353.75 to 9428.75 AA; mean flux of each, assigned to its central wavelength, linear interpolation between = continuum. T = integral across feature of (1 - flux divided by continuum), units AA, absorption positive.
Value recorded -2.0 AA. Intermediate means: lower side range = 9.73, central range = 9.98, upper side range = 9.67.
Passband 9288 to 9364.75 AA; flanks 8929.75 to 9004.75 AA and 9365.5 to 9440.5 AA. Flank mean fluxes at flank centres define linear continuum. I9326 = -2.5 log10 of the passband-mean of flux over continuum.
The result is -0.02 mag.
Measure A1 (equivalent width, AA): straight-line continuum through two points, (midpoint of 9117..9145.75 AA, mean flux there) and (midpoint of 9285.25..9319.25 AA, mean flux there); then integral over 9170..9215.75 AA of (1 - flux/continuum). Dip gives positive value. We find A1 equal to 1.4 AA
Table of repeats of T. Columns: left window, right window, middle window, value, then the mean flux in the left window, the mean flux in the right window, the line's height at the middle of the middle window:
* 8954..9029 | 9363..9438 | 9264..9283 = -1.2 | 9.71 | 9.66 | 9.67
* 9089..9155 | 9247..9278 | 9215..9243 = 0.8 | 10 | 10.2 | 10.1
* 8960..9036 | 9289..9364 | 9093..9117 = -0.7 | 9.75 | 9.9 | 9.8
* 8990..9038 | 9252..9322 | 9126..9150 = -0.4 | 9.68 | 10.1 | 9.87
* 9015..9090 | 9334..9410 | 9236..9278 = -2.3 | 9.89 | 9.47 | 9.62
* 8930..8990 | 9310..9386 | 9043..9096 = -0.8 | 9.75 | 9.93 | 9.8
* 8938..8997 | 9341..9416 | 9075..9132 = -1.5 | 9.86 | 9.54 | 9.76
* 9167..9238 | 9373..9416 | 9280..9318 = -1.9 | 9.75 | 9.48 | 9.61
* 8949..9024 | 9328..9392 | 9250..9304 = -2.5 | 9.73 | 9.6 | 9.63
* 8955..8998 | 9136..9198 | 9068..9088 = 0.1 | 9.9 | 9.88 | 9.89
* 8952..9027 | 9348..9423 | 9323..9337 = -1.9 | 9.7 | 9.62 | 9.63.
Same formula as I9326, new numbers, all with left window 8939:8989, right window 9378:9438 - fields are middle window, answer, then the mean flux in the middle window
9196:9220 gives 0.02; 9.5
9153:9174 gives -0.03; 10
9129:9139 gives -0.03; 10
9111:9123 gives -0.03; 10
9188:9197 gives 0.00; 9.73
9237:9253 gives -0.03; 9.98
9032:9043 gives -0.03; 10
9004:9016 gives 0.02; 9.61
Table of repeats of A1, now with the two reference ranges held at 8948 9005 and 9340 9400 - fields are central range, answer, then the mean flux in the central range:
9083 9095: -0.3 AA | 9.96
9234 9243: -0.4 AA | 10.1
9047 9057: -0.6 AA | 10.4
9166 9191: -0.4 AA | 9.86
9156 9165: -0.4 AA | 10.1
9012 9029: 0.5 AA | 9.48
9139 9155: -0.5 AA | 9.98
